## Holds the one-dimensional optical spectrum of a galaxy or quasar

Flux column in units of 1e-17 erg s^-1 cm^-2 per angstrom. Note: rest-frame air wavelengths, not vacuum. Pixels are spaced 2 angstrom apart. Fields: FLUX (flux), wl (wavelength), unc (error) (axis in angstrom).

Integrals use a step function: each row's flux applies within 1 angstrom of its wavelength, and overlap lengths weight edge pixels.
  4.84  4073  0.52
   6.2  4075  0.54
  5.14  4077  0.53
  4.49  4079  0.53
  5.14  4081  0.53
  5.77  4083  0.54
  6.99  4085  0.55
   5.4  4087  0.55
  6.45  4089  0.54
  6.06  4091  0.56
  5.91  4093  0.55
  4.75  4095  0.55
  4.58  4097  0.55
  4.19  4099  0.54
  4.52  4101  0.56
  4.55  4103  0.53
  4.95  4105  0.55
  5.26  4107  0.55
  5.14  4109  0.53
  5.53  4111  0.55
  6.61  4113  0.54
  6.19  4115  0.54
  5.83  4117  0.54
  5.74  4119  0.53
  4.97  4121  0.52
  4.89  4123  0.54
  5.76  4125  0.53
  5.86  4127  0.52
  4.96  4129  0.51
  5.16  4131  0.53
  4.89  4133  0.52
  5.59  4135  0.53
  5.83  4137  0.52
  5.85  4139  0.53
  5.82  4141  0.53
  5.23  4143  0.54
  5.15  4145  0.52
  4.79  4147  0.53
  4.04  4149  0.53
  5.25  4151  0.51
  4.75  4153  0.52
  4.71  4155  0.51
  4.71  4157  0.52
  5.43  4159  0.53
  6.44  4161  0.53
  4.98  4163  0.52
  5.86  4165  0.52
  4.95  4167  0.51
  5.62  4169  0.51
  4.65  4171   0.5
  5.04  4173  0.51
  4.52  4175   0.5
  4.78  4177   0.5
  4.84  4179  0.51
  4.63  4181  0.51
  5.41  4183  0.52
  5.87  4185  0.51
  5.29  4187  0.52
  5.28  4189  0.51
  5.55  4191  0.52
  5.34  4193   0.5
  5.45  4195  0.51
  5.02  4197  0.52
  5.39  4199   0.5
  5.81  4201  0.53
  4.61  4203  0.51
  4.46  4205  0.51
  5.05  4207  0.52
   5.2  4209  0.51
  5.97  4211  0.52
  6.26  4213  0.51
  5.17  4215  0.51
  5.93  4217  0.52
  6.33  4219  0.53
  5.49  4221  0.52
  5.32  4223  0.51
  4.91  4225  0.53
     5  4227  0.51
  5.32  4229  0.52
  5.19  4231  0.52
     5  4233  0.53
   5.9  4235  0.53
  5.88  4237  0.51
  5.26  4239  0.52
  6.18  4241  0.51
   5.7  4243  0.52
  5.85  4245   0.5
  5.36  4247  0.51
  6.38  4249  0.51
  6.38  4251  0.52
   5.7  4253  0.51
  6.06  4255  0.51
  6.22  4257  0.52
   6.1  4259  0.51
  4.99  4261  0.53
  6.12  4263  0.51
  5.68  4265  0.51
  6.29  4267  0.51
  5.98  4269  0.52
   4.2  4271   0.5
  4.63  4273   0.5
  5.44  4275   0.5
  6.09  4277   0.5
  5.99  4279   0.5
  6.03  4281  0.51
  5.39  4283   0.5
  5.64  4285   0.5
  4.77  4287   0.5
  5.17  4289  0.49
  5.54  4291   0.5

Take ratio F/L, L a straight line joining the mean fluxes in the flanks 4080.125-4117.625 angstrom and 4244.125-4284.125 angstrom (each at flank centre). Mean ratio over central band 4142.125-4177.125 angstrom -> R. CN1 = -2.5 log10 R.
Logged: 0.10 mag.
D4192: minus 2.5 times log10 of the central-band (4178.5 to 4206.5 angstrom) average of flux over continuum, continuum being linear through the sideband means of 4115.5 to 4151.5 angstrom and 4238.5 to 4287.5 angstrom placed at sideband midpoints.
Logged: 0.06 mag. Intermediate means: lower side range 5.32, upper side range 5.71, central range 5.21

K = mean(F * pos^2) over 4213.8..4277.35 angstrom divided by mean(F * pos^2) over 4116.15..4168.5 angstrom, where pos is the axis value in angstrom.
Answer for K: 1.1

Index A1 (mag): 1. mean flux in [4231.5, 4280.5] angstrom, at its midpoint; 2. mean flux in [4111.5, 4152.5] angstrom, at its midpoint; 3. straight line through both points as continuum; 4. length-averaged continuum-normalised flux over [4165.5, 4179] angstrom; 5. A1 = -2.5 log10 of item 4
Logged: 0.12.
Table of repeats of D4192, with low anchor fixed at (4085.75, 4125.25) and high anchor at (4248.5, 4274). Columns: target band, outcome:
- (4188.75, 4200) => 0.047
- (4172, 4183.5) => 0.145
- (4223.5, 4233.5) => 0.113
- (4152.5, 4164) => 0.062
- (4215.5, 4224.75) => -0.005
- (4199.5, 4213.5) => 0.060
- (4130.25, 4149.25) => 0.033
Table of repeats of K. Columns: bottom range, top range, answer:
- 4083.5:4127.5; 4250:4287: 1.13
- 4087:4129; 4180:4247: 1.06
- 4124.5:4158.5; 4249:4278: 1.17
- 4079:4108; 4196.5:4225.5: 1.08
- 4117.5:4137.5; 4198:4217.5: 1.04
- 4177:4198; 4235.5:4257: 1.16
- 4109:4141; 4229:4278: 1.08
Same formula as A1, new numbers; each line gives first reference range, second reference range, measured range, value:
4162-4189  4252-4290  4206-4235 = -0.02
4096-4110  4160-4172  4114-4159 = -0.04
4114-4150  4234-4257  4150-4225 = 0.07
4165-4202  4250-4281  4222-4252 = 0.00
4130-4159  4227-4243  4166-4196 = 0.03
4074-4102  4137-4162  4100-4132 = -0.01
